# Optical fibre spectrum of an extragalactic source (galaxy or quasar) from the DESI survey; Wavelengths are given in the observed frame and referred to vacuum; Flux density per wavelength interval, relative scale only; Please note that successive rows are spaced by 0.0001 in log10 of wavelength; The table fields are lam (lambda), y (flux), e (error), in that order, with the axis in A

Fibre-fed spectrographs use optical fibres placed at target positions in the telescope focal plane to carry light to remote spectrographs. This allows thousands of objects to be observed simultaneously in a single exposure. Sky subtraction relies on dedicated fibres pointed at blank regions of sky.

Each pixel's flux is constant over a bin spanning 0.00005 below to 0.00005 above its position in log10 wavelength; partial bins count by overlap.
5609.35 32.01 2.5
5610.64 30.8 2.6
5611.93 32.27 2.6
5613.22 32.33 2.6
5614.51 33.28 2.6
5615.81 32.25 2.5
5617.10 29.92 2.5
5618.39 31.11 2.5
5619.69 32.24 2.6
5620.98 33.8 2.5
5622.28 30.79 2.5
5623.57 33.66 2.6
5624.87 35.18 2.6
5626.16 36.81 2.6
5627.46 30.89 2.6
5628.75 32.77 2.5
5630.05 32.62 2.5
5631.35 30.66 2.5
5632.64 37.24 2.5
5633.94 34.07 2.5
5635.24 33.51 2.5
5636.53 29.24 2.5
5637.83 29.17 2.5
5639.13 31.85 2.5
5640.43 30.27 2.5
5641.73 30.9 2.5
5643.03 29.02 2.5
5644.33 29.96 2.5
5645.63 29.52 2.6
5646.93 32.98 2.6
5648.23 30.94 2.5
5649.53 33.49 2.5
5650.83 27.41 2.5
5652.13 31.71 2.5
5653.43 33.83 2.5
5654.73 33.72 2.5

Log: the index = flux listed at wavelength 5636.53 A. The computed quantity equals 29.24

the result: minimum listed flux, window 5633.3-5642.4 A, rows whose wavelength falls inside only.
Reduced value 29.17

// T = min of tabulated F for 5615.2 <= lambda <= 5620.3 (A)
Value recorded 29.92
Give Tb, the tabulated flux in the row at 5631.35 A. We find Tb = 30.66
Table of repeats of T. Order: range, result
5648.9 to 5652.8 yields 27.41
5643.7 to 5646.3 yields 29.52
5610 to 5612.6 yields 30.8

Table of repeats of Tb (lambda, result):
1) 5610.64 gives 30.8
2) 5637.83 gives 29.17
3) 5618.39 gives 31.11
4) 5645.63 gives 29.52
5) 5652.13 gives 31.71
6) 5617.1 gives 29.92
